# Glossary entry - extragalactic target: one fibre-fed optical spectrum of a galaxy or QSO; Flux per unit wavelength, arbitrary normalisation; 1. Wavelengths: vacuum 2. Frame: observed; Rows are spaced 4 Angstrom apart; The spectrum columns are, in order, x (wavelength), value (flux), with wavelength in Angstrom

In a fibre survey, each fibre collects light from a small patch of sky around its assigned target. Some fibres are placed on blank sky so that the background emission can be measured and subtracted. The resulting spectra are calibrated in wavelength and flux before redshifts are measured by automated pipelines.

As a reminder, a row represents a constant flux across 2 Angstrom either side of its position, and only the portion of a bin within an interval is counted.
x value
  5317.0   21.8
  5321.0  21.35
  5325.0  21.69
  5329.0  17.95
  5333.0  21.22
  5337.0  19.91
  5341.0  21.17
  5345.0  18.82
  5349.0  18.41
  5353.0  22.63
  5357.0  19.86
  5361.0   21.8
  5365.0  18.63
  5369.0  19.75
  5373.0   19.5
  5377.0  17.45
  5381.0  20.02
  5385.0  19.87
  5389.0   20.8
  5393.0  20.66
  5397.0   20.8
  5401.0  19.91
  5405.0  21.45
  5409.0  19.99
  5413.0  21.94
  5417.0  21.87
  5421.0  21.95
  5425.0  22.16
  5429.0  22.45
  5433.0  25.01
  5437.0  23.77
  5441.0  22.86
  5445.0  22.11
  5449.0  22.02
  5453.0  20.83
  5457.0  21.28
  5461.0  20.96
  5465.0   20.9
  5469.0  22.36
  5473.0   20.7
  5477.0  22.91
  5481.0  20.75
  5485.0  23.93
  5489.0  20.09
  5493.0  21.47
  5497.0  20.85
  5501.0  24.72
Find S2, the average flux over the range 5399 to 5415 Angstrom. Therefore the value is 20.8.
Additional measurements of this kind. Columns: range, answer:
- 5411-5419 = 21.9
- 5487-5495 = 20.8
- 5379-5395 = 20.3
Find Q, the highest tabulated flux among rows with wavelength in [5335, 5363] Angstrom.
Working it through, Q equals 22.63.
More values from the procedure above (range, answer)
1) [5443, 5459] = 22.11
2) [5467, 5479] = 22.91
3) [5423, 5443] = 25.01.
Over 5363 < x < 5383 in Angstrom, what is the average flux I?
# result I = 19.1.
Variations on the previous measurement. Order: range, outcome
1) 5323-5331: 19.8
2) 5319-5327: 21.5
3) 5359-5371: 20.1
